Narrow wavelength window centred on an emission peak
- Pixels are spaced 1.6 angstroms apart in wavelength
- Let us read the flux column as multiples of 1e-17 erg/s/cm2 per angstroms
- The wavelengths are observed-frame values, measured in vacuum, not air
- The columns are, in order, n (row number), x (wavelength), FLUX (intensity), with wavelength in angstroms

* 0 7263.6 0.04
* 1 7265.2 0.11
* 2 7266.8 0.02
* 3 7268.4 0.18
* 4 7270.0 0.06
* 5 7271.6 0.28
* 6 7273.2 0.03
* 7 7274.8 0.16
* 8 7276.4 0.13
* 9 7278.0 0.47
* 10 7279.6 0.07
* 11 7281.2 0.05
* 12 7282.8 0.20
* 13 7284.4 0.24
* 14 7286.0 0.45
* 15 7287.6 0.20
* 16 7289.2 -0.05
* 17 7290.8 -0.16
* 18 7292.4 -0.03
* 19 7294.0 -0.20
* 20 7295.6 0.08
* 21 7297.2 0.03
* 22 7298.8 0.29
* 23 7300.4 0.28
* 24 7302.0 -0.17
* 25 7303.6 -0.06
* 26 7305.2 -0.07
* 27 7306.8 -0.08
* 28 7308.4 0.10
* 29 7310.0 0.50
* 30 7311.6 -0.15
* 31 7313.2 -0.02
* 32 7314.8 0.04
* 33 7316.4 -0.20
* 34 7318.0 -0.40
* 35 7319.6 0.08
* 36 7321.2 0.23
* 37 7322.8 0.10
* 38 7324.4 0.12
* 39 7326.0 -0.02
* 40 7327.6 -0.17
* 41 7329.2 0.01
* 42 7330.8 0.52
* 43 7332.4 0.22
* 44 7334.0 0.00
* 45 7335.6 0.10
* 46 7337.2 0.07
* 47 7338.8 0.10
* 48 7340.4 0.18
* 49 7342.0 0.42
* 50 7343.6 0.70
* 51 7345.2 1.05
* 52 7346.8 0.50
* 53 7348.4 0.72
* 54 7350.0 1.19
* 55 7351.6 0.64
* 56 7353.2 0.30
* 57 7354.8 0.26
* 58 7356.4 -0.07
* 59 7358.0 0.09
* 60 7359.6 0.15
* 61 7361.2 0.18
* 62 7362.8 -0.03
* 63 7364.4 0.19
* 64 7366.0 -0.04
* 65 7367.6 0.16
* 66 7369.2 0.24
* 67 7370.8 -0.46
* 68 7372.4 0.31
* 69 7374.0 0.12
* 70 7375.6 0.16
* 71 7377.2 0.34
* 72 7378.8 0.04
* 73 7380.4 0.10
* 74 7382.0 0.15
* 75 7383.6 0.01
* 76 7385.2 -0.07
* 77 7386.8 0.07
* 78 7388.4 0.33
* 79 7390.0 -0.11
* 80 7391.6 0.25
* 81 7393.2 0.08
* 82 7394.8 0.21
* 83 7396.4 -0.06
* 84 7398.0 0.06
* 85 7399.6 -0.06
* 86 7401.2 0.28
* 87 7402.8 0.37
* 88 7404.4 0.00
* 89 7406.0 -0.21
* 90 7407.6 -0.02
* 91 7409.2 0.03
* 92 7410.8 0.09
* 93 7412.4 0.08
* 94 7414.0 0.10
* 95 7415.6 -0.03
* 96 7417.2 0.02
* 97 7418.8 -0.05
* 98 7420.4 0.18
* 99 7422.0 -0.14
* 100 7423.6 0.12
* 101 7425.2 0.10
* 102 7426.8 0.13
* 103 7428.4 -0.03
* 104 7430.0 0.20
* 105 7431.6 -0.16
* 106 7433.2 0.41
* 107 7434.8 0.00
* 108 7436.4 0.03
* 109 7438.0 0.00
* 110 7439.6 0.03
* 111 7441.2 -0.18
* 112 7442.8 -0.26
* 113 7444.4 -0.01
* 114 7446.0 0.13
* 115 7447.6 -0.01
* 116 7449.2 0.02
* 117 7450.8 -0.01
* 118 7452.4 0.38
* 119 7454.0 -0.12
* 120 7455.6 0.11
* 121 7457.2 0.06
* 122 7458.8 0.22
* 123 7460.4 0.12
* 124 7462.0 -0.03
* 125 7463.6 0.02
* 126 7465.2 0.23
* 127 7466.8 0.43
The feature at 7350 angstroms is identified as [O II] 3727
